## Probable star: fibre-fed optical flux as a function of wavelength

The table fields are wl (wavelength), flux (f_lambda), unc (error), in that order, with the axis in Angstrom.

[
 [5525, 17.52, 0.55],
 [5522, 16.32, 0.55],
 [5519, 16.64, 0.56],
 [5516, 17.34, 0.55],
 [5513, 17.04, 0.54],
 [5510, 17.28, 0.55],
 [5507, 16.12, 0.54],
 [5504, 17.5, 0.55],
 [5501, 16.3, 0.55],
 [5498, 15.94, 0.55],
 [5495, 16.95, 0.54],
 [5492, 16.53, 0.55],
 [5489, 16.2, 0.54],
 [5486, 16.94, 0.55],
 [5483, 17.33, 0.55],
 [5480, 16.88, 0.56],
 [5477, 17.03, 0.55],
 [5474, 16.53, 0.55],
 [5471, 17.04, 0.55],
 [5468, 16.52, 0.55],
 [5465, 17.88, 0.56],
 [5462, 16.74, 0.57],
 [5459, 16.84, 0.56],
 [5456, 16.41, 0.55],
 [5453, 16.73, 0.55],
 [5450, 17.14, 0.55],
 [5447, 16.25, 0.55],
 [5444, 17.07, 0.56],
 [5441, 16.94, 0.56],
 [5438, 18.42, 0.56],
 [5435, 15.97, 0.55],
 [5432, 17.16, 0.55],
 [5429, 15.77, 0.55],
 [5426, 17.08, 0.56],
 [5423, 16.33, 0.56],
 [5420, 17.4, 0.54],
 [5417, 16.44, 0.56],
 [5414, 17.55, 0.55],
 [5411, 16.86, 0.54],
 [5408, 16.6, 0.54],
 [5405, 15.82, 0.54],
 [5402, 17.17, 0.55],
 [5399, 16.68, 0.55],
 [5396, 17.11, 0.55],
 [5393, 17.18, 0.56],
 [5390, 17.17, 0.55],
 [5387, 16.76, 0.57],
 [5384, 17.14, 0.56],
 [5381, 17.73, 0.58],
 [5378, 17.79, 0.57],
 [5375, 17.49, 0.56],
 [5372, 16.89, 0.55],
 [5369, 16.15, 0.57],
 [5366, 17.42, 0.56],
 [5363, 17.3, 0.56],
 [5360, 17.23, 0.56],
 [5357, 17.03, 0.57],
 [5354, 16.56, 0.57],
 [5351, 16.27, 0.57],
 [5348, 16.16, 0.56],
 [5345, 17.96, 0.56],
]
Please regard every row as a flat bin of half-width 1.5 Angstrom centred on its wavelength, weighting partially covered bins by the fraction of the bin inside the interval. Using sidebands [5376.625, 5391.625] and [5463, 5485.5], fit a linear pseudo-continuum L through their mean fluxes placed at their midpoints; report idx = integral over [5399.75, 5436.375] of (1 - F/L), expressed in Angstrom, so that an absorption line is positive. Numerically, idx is 1.1 Angstrom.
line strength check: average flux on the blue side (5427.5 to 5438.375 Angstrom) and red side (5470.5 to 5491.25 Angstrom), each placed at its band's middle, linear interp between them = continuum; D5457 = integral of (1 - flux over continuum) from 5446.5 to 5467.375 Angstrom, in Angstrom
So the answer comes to -0.15 Angstrom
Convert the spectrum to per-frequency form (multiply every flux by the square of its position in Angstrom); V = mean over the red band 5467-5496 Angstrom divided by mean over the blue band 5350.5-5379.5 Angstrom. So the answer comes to 1.0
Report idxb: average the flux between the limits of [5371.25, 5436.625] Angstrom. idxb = 16.9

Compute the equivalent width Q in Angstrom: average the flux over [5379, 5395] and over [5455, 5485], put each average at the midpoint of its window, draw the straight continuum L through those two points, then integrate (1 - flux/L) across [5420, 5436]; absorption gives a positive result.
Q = 0.5 Angstrom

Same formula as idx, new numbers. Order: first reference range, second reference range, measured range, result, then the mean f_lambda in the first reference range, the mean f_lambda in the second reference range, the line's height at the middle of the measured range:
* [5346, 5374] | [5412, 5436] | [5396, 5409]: 0.1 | 16.8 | 16.7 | 16.8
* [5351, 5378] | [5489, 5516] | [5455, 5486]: -0.3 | 17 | 16.7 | 16.8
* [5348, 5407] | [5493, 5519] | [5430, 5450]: -0.1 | 17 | 16.8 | 16.9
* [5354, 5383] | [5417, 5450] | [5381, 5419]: 0.2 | 17.2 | 16.8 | 17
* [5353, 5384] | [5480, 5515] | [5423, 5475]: 0.2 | 17.2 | 16.8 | 16.9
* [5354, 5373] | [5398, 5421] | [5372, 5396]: -0.5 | 17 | 16.8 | 16.9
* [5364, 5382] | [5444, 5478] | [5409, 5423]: 0.1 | 17.2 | 16.8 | 17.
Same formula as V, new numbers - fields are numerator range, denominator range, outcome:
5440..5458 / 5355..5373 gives 1.02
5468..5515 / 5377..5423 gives 1.02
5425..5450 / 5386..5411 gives 1.02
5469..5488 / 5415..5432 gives 1.04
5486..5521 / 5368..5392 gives 1.02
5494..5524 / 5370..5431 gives 1.03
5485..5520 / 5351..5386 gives 1.03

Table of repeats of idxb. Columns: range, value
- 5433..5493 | 16.9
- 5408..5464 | 16.8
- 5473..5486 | 17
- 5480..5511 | 16.7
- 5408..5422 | 17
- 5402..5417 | 16.7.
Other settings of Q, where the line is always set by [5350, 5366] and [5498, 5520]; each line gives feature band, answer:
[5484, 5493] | 0.1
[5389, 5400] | -0.1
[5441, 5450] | 0.0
